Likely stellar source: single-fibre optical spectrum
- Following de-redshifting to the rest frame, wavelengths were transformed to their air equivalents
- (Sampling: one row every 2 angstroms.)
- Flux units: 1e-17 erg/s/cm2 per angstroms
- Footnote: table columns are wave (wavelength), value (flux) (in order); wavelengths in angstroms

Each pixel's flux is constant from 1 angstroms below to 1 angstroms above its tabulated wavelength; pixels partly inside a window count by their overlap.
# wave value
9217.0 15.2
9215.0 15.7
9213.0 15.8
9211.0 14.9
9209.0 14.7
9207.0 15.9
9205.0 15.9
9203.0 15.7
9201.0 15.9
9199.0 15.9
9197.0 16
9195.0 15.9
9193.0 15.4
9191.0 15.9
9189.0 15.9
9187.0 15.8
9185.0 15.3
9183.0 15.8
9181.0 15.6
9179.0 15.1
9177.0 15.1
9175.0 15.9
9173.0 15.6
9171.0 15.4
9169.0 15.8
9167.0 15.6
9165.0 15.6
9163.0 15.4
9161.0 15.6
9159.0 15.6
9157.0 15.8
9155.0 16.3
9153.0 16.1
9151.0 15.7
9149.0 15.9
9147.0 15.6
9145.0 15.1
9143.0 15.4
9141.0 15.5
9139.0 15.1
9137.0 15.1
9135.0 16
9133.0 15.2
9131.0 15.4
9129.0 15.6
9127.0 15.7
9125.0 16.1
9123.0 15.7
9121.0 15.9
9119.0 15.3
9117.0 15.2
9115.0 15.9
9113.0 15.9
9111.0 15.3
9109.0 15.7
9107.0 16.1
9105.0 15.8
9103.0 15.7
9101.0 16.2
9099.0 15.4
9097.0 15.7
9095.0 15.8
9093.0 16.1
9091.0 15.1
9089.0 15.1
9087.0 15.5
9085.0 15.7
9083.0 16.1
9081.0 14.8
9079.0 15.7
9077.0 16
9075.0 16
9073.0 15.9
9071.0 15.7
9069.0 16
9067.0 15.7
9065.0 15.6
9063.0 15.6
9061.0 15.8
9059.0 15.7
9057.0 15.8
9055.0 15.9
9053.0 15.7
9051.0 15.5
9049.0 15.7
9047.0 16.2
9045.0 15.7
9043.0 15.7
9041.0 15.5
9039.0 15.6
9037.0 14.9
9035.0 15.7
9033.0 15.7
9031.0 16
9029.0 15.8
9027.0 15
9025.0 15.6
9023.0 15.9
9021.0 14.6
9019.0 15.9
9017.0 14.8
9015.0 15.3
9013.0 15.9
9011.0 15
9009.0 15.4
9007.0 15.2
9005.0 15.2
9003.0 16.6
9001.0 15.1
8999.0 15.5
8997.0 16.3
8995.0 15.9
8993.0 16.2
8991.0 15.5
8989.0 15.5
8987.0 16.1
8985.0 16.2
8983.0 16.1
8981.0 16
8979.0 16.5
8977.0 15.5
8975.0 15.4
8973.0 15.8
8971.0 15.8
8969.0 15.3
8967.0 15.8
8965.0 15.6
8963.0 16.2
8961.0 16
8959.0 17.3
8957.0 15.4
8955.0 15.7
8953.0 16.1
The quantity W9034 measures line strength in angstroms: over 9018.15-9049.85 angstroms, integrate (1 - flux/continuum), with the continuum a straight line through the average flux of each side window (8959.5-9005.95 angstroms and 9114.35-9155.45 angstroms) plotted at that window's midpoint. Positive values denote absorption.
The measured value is 0.3 angstroms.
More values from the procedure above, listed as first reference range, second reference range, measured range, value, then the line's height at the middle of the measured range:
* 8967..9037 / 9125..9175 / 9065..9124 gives -0.3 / 15.6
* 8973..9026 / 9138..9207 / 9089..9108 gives -0.1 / 15.7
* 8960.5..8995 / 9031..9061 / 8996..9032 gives 0.6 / 15.8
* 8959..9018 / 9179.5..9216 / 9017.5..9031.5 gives 0.2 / 15.7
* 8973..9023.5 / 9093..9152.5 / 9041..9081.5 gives -0.2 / 15.6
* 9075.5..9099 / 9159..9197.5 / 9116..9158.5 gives 0.0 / 15.6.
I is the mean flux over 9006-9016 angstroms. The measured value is 15.4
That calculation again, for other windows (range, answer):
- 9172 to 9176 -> 15.8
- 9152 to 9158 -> 16.1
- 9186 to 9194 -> 15.8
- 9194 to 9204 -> 15.9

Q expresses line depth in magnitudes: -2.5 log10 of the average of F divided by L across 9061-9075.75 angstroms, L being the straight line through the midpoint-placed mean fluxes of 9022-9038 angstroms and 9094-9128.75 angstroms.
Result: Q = -0.01 mag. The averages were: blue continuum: 15.6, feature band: 15.8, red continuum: 15.7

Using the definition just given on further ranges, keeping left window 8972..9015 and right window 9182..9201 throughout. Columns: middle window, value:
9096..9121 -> 0.005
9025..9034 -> 0.009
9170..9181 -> 0.023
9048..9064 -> 0.003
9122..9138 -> 0.011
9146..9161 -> -0.005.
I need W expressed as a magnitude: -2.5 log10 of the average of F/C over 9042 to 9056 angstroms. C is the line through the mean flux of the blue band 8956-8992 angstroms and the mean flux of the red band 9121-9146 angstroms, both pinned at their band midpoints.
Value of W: 0.00 mag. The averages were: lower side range 15.9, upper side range 15.5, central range 15.8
